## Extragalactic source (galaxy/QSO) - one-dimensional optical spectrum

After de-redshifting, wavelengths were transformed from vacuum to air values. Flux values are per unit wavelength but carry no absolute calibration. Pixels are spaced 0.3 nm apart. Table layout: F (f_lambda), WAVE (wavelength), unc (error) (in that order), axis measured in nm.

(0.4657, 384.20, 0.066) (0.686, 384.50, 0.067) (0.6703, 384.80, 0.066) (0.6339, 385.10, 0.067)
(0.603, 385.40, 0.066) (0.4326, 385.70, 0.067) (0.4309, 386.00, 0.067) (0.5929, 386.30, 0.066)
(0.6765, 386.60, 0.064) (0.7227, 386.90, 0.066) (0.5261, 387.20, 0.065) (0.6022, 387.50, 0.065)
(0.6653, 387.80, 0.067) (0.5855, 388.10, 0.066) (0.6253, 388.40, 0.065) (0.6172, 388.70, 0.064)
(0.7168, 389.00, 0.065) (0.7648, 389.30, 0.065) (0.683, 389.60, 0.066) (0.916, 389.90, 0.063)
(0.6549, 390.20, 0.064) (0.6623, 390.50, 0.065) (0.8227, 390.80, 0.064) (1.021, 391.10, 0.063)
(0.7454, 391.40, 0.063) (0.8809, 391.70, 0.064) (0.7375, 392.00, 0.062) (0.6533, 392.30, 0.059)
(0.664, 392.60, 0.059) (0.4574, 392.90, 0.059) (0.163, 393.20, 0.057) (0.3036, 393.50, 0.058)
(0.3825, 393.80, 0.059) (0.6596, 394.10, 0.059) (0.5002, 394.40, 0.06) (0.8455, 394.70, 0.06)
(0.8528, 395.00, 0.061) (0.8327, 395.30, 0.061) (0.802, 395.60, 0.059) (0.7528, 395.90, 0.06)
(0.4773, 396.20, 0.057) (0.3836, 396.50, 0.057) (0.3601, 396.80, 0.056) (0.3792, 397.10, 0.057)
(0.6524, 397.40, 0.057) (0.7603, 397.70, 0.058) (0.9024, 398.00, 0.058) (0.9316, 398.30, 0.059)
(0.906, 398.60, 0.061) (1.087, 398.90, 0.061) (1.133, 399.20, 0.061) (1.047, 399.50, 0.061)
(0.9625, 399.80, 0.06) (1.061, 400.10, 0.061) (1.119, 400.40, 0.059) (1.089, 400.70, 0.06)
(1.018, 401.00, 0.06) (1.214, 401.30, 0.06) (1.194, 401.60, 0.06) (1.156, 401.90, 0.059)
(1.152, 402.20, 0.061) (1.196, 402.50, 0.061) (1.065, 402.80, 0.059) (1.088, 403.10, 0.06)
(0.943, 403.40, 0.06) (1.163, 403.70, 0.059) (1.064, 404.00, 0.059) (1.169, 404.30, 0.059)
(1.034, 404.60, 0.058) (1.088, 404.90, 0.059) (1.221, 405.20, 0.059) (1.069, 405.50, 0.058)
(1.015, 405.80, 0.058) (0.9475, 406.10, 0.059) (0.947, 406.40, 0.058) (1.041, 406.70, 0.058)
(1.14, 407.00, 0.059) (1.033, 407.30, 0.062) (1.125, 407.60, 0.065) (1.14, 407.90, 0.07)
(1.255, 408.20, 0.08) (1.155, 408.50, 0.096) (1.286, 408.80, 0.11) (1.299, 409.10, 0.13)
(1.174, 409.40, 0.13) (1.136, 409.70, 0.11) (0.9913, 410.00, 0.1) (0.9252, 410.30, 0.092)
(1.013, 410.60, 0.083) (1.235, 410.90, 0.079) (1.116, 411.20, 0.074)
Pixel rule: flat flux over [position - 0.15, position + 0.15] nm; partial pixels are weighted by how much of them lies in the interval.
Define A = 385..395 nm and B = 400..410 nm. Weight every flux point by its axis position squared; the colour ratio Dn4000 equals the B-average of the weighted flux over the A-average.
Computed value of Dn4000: 1.88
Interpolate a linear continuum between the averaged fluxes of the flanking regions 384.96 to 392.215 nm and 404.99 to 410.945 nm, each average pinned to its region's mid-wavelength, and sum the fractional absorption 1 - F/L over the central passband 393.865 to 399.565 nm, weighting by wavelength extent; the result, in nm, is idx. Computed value 0.801 nm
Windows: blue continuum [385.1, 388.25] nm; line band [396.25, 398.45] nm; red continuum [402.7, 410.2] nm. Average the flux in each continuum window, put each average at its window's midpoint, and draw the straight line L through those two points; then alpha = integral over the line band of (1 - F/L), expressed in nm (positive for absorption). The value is 0.64 nm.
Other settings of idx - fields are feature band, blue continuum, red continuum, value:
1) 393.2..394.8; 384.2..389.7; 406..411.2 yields 0.59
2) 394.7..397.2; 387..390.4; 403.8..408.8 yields 0.64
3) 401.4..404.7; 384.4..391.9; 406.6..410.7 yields -0.37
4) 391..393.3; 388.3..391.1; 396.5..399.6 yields 0.25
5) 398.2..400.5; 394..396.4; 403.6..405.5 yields -0.36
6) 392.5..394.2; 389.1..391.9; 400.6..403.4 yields 0.87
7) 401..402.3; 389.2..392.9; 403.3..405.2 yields -0.17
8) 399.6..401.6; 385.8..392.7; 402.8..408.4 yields -0.25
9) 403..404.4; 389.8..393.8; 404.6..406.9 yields -0.13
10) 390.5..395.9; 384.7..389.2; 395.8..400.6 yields 0.37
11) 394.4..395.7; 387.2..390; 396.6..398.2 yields -0.34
